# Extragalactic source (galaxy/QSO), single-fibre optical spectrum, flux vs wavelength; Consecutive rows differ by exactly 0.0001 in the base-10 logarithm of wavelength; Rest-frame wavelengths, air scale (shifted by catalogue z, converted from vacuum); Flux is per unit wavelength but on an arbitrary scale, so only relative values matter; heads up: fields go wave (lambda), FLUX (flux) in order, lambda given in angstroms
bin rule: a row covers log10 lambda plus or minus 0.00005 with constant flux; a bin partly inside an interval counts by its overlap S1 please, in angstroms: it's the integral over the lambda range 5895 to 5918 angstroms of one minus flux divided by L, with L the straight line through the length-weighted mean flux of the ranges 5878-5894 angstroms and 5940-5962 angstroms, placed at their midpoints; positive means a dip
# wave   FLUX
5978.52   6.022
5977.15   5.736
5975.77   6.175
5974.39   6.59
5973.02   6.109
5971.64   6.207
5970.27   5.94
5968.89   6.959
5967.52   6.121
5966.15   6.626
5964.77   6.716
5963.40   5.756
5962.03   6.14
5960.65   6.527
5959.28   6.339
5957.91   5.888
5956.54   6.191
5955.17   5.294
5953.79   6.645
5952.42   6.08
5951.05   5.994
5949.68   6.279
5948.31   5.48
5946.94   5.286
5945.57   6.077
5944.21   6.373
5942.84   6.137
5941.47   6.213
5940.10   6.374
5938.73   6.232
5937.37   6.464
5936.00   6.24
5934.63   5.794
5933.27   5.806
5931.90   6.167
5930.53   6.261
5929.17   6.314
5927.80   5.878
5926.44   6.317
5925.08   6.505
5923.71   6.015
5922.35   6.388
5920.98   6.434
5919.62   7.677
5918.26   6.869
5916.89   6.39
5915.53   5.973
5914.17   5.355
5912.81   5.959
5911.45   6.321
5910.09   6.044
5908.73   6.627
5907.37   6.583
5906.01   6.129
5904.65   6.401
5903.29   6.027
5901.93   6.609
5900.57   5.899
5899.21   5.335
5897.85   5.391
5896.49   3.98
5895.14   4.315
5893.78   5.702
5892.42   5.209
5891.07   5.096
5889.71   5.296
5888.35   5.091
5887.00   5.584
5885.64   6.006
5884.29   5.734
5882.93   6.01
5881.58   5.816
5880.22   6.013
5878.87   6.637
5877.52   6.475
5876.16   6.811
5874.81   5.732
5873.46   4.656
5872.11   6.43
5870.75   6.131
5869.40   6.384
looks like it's -0.3 angstroms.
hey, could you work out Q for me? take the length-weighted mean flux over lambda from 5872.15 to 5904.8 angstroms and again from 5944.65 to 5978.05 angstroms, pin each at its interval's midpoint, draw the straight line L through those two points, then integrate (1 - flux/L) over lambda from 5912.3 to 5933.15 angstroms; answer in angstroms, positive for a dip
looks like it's -1.4 angstroms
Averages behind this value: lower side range 5.66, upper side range 6.13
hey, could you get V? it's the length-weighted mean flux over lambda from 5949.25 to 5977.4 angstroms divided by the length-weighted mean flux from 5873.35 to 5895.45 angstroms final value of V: 1.09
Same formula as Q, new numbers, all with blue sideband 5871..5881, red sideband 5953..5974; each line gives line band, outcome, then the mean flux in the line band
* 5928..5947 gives 0.2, 6.15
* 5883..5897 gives 2.0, 5.25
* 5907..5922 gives -0.5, 6.38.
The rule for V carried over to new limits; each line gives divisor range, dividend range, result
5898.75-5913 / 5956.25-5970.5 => 1.02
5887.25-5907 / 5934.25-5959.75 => 1.11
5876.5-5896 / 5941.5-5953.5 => 1.06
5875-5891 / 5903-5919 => 1.05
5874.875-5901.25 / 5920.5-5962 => 1.09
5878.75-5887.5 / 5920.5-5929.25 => 1.05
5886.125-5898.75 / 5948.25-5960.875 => 1.19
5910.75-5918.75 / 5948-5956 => 0.98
